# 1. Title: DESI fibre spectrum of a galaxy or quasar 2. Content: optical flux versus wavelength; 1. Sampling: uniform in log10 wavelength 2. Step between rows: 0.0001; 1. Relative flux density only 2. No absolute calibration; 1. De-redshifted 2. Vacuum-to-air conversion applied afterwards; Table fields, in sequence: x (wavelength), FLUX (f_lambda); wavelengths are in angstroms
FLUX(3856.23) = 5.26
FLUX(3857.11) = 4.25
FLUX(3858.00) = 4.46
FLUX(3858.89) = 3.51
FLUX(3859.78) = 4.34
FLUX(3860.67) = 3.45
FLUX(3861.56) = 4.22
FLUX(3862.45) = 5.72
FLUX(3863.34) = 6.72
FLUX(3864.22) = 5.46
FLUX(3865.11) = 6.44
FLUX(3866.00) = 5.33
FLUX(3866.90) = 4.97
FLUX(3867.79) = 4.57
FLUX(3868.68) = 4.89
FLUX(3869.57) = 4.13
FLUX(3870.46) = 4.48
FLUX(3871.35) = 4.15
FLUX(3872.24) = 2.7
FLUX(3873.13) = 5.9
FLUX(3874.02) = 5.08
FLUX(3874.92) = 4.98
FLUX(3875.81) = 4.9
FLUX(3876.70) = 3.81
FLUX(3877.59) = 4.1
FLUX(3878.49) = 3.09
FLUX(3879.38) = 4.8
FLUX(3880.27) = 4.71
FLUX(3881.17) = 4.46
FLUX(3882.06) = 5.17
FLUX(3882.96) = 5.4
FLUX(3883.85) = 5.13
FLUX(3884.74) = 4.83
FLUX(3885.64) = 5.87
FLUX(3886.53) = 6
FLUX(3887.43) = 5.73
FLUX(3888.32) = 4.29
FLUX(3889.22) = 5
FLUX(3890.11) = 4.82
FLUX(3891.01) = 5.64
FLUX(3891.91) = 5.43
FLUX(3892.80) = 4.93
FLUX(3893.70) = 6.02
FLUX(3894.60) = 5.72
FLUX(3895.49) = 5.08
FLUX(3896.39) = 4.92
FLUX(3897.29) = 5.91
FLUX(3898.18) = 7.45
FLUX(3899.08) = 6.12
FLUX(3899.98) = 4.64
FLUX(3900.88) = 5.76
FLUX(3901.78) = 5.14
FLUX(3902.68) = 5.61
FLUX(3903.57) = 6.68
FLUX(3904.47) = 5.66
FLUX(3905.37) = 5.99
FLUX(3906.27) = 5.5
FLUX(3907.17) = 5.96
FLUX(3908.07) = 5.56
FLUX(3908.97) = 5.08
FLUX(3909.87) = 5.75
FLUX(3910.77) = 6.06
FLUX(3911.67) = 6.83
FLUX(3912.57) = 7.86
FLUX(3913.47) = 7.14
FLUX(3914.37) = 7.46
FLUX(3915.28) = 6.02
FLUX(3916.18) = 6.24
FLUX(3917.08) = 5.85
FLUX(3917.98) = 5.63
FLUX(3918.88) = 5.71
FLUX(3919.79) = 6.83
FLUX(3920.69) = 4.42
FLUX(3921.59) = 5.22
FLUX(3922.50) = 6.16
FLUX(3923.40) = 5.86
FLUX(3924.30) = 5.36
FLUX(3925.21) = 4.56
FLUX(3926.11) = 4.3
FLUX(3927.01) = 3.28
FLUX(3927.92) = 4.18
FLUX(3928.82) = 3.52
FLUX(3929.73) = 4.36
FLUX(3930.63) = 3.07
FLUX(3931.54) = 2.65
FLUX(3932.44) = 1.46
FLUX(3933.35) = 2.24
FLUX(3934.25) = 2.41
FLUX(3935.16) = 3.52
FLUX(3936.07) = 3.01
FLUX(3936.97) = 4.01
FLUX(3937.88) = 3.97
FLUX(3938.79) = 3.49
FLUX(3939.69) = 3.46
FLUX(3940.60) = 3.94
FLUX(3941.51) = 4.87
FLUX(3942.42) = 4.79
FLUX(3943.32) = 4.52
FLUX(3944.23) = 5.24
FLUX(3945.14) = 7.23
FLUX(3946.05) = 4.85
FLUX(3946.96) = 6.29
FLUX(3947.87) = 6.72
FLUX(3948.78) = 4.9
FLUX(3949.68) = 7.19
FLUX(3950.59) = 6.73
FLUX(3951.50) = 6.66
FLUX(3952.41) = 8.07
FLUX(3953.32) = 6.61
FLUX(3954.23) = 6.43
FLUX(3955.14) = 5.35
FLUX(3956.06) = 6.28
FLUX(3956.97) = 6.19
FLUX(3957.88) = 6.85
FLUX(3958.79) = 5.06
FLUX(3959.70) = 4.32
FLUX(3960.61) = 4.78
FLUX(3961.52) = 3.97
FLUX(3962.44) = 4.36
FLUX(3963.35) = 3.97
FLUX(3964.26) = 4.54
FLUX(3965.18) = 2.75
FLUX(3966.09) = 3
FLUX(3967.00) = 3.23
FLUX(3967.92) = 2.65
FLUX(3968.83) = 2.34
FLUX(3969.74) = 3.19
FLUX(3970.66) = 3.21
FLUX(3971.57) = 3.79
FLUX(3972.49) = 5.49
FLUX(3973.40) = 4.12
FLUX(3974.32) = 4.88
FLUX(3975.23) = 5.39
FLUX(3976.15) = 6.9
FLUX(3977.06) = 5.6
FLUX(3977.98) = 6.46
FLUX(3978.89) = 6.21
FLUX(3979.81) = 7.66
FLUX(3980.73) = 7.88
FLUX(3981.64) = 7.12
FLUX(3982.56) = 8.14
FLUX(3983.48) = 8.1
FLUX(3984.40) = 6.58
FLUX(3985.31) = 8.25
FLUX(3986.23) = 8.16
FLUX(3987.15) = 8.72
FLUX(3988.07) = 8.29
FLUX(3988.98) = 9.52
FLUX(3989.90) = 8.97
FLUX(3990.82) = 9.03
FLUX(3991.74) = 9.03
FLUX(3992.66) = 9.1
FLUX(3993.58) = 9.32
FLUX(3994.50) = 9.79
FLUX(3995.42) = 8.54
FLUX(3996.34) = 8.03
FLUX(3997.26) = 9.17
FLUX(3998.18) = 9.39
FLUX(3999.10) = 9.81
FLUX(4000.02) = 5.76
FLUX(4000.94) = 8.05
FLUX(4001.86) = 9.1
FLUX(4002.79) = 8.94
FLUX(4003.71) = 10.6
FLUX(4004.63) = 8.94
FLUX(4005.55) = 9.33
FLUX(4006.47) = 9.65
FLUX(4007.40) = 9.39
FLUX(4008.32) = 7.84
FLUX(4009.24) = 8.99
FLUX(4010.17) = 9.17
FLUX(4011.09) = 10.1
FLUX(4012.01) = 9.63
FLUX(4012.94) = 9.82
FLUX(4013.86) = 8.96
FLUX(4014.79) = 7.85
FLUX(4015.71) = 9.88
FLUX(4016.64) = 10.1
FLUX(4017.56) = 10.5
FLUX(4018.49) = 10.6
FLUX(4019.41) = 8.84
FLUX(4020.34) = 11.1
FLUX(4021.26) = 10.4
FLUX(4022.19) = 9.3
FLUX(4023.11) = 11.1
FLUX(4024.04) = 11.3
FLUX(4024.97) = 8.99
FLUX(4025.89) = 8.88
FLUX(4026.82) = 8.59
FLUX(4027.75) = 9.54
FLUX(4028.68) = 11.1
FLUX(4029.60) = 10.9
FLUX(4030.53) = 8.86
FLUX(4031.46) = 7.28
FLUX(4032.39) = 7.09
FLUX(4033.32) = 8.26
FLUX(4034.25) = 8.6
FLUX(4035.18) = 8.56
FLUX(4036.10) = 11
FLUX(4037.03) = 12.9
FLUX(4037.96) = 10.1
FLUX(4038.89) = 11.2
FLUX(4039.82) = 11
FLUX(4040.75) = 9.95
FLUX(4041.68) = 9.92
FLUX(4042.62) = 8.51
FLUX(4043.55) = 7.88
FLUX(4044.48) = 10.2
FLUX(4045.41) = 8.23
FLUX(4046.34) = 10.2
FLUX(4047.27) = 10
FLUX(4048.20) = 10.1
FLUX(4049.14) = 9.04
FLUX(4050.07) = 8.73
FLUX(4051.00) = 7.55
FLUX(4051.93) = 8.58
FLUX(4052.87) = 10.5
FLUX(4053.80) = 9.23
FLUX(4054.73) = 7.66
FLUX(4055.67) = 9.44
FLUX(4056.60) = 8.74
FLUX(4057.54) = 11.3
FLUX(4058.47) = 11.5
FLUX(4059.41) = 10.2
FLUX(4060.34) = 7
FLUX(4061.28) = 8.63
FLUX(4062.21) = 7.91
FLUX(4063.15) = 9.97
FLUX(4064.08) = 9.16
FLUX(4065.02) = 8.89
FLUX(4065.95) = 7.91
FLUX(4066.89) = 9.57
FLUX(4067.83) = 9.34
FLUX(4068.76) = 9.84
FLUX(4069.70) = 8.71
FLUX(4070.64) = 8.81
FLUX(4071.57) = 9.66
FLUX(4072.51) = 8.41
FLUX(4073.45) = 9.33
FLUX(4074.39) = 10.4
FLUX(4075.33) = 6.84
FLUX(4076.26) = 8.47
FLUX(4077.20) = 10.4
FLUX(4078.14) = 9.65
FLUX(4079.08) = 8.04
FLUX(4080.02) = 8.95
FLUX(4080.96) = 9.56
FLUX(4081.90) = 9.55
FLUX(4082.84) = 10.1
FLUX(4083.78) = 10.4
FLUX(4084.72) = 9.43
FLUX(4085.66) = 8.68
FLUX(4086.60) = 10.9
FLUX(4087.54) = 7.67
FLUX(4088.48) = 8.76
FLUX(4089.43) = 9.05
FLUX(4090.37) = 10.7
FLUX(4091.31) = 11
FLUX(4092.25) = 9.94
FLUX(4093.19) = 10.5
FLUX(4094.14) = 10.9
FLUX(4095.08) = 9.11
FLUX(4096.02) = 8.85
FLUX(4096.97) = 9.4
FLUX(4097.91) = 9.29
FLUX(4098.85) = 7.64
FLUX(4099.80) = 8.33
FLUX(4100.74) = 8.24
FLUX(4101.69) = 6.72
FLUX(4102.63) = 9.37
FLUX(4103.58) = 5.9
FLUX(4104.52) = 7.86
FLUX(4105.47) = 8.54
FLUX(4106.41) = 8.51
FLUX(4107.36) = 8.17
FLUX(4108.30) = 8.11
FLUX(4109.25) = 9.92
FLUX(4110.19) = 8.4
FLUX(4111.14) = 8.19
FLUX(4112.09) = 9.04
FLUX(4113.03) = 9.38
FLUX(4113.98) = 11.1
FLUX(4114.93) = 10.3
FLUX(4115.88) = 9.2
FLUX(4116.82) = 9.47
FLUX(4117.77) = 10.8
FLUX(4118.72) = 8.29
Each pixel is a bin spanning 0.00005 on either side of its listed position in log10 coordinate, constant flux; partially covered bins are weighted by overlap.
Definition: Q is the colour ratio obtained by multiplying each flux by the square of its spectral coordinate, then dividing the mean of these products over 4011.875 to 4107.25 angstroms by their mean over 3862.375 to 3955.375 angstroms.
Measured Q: 1.9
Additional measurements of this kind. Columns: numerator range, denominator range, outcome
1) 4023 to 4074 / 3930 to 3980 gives 2.07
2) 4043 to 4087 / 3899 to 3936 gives 1.94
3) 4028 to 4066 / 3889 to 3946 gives 1.97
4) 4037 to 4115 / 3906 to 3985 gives 1.90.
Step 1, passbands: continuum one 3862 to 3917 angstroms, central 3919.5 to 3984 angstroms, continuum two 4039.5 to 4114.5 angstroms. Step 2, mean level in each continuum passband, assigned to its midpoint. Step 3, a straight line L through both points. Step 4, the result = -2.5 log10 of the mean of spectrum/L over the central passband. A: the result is 0.33 mag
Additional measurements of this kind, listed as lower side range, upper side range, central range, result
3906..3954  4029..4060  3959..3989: 0.25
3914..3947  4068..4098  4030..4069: -0.12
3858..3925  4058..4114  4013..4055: -0.18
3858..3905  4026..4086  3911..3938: 0.25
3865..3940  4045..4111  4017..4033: -0.23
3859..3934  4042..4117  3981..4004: -0.19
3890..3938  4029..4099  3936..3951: 0.19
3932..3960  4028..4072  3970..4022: -0.15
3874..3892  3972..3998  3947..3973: 0.36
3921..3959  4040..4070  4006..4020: -0.23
